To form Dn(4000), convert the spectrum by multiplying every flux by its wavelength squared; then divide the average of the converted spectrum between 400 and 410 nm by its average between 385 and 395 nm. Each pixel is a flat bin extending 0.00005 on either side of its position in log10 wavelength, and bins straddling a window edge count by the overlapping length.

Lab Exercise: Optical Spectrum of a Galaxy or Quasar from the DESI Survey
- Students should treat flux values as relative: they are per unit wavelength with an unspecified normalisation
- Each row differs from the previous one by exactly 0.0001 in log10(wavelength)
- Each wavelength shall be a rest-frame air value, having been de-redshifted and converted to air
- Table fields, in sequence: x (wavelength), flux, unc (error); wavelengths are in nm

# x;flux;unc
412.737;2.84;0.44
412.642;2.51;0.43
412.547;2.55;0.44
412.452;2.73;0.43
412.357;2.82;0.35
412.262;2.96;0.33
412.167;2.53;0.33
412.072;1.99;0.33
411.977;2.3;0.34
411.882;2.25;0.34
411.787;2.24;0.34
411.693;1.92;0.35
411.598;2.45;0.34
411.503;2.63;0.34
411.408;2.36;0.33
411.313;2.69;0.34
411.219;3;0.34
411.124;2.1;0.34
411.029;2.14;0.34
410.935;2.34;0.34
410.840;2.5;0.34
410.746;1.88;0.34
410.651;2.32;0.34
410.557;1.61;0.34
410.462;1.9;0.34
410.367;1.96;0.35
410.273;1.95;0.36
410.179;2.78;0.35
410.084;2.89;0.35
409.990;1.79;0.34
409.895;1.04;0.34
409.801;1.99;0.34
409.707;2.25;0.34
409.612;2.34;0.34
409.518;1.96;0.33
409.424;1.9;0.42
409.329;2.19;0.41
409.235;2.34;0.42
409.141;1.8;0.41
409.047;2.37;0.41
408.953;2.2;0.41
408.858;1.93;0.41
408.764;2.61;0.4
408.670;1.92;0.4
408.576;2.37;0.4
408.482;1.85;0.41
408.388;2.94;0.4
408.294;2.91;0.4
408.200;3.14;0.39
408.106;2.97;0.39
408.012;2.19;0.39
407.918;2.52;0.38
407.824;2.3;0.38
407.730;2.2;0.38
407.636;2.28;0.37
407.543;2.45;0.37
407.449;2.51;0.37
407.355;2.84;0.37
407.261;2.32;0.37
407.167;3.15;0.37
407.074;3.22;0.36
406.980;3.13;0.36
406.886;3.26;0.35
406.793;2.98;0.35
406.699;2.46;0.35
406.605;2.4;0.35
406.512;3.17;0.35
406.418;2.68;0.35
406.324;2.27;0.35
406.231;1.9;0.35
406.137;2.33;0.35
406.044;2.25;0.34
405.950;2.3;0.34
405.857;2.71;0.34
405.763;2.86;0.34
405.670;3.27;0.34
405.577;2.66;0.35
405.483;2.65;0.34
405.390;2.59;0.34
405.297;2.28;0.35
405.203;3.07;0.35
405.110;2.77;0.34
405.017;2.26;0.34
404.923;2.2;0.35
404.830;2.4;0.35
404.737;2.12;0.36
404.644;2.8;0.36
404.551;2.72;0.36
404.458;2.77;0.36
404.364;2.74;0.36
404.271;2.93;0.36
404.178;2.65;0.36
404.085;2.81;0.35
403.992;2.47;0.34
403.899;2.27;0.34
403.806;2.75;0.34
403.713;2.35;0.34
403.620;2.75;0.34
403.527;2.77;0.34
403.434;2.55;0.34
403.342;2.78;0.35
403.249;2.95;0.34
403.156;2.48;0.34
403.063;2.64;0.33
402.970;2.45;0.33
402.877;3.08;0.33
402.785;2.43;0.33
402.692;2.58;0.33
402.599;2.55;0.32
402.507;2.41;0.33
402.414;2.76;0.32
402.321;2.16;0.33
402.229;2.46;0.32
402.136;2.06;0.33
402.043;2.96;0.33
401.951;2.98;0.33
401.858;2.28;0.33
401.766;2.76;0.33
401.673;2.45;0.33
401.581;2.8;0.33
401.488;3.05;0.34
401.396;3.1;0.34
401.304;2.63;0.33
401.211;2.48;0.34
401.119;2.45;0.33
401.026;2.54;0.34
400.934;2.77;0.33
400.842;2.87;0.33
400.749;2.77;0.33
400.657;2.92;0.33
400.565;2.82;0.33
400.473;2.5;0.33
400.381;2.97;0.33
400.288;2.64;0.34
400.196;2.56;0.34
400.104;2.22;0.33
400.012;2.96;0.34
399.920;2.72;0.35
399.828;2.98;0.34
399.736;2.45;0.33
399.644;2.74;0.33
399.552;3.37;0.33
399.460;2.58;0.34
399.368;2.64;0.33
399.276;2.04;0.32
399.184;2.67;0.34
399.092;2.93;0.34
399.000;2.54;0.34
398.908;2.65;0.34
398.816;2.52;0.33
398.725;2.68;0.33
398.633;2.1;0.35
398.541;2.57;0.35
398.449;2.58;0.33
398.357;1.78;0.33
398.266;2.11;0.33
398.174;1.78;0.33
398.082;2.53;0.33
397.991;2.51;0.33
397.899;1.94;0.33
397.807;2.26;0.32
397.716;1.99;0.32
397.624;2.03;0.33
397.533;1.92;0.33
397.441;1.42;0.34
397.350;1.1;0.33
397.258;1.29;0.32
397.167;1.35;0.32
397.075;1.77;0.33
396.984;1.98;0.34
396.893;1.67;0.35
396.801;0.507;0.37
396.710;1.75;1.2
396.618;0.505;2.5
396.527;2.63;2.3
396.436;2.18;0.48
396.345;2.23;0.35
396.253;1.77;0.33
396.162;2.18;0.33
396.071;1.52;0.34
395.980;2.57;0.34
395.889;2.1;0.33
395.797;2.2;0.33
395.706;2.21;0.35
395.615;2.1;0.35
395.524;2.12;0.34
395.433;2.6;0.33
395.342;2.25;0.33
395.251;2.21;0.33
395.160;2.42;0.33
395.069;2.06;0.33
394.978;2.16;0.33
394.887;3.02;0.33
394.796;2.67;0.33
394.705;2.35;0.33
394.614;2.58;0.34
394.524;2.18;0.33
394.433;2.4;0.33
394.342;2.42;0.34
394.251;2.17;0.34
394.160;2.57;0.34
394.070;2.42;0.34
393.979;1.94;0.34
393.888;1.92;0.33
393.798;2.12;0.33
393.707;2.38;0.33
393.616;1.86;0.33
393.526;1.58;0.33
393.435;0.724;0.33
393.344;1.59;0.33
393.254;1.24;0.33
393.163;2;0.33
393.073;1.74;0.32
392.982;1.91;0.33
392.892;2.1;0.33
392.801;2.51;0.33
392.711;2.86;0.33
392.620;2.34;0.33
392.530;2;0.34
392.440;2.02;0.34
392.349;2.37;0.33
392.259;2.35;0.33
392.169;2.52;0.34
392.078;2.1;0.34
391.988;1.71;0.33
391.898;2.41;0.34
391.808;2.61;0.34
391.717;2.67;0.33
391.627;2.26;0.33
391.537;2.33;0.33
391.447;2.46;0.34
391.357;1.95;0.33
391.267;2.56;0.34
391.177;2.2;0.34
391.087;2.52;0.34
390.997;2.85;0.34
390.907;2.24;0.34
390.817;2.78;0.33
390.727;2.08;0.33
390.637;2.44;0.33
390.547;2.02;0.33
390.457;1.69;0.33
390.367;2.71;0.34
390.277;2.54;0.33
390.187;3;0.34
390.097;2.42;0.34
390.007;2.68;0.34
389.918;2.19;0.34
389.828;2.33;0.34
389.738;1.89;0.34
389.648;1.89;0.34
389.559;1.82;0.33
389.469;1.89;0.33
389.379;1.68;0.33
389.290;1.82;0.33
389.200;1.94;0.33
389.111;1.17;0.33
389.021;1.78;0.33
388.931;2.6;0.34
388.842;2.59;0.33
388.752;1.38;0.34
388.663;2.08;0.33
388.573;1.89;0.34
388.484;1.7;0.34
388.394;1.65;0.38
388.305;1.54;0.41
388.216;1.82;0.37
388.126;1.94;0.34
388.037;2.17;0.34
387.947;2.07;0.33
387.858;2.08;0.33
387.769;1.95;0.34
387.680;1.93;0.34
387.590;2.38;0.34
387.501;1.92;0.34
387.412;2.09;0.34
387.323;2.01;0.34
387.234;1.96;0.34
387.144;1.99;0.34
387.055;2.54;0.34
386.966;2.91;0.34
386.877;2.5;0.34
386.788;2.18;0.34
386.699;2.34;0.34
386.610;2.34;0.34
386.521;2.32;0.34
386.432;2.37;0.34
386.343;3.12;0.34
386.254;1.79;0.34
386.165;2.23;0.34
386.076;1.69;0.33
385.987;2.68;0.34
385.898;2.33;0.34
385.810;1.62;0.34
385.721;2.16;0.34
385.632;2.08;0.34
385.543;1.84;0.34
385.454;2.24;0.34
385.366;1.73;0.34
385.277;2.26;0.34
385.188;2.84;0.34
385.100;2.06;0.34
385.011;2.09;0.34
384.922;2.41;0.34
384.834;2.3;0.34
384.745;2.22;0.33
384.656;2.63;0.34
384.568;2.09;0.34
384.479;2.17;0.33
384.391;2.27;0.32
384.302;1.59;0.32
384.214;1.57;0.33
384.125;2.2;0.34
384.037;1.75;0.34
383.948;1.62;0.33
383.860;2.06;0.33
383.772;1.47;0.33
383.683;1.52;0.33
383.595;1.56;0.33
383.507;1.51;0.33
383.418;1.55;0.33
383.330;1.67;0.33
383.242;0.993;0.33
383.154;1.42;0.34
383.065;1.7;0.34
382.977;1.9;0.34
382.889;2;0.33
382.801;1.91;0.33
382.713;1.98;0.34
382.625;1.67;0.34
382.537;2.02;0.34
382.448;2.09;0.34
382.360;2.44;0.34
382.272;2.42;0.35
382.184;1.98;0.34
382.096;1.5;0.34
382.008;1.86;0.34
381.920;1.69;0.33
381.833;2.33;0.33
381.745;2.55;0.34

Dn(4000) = 1.27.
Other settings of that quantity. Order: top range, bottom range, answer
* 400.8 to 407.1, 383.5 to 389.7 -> 1.41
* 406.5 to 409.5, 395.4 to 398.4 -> 1.40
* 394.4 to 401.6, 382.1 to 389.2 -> 1.22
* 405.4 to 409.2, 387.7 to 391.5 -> 1.32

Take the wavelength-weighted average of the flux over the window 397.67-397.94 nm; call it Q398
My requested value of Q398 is 2.07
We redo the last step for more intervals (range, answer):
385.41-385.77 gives 2.07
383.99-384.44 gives 1.88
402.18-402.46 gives 2.46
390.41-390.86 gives 2.2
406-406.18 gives 2.3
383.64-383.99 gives 1.67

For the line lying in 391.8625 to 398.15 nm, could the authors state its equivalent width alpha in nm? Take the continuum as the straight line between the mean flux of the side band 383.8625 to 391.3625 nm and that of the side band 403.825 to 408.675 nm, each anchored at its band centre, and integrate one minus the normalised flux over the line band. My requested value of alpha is 0.76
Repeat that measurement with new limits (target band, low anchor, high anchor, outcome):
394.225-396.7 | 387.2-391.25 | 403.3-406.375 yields 0.09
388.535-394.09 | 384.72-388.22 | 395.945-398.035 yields -0.38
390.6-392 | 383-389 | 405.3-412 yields -0.18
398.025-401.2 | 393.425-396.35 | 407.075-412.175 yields -0.50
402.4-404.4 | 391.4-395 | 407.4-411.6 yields -0.35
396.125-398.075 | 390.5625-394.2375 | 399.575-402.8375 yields 0.53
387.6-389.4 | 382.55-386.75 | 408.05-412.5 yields 0.13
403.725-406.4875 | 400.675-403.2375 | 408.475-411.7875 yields -0.12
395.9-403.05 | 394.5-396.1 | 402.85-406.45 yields 0.24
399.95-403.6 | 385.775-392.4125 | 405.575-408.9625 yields -0.29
